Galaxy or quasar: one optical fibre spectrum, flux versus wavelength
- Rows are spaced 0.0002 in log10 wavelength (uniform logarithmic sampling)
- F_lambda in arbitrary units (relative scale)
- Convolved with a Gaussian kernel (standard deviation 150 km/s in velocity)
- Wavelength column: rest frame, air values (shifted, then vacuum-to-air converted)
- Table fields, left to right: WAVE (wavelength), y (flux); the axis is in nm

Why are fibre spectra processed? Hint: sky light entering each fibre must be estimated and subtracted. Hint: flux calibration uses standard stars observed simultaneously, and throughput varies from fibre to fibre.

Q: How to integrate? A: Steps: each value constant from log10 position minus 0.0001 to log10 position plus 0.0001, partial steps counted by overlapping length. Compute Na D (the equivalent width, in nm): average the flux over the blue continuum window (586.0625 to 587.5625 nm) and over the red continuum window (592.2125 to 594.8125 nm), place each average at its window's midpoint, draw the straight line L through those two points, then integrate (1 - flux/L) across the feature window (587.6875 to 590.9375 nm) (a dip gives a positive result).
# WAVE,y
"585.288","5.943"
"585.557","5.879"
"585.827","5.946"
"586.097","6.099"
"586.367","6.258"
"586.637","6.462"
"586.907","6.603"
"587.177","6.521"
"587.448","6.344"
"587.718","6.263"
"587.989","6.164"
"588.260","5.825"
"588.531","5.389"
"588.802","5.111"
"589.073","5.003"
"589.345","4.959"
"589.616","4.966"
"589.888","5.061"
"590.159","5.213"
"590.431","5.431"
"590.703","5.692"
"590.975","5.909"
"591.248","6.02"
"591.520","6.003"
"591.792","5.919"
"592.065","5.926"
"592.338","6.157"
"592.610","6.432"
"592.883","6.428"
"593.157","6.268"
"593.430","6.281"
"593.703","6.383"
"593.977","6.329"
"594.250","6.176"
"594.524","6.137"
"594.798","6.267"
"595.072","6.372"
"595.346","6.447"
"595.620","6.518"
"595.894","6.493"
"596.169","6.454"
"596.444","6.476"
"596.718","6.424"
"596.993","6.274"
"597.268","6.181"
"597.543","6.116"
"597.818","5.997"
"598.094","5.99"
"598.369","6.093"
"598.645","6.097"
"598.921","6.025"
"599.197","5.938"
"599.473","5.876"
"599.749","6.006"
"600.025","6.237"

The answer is 0.48 nm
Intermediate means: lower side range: 6.4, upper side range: 6.29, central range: 5.41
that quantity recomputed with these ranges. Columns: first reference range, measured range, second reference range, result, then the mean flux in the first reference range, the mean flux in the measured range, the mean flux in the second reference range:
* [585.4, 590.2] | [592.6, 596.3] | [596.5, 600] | -0.23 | 5.79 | 6.35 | 6.1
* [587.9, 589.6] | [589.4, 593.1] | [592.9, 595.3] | 0.02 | 5.36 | 5.77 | 6.29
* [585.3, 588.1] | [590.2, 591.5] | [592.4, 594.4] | 0.11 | 6.24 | 5.74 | 6.32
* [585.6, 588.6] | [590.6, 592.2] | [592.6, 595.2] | 0.09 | 6.18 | 5.91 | 6.3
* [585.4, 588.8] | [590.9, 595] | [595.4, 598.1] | 0.03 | 6.1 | 6.18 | 6.31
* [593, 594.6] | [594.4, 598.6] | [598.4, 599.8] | -0.10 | 6.27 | 6.28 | 5.99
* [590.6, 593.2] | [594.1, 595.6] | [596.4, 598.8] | -0.04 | 6.07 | 6.3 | 6.17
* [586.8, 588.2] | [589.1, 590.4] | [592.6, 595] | 0.26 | 6.34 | 5.08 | 6.29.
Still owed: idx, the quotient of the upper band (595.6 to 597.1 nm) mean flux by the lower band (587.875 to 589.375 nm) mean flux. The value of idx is 1.19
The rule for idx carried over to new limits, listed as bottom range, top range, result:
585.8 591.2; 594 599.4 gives 1.08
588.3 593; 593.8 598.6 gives 1.12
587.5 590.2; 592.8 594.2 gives 1.16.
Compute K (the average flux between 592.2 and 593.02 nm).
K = 6.34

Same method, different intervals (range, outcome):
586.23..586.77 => 6.36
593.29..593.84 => 6.33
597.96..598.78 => 6.06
